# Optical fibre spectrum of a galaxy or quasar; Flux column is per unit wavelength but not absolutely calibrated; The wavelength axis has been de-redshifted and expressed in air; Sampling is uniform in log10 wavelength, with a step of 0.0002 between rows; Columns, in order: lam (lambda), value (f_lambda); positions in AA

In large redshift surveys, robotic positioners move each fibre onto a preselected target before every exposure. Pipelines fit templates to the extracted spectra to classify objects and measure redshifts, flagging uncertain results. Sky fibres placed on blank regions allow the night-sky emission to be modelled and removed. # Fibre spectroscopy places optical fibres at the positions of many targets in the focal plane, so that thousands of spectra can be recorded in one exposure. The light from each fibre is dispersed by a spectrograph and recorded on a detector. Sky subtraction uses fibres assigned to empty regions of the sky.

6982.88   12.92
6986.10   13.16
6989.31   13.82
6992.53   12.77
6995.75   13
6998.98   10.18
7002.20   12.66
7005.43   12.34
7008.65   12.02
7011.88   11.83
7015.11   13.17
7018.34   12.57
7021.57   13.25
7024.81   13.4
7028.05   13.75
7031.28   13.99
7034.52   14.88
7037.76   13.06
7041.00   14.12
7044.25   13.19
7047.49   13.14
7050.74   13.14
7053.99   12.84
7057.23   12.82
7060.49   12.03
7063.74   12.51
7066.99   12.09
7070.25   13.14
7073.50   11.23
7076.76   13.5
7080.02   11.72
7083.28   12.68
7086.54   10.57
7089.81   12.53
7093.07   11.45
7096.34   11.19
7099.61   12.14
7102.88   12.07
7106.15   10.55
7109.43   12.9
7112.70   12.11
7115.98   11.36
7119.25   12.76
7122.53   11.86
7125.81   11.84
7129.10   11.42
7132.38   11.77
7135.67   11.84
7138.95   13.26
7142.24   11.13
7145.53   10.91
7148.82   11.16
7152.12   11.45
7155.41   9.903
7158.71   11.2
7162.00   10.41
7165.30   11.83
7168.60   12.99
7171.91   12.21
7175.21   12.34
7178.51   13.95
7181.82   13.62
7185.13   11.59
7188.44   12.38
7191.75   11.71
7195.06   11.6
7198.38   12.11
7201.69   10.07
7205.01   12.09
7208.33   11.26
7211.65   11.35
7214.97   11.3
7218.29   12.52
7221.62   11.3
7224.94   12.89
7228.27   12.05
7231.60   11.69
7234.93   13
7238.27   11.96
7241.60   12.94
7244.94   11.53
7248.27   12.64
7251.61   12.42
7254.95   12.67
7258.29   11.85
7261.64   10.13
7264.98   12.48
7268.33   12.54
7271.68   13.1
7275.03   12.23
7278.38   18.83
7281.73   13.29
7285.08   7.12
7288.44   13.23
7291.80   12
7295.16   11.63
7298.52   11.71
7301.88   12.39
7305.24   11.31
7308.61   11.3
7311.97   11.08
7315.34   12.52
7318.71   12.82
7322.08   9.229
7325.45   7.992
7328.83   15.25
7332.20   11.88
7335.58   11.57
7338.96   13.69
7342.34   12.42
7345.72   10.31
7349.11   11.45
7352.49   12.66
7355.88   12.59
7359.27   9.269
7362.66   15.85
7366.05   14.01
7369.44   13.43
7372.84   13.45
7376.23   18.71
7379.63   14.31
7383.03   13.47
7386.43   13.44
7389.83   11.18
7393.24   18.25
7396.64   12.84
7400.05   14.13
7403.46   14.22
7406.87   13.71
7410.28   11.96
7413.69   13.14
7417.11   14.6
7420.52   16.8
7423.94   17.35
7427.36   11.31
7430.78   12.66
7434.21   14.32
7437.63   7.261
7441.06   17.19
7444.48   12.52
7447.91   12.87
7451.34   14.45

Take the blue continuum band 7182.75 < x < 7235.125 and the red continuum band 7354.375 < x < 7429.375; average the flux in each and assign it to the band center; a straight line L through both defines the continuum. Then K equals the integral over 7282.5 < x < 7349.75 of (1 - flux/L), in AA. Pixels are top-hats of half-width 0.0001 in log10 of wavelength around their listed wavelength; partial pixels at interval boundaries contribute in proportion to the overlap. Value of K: 7.8 AA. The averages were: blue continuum 11.8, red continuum 14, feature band 11.6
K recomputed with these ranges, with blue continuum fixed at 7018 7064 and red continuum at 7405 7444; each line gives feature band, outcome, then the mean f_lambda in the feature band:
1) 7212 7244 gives 3.1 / 12.1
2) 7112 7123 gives 1.1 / 12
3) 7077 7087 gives 1.0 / 12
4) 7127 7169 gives 6.1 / 11.4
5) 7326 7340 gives 0.9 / 12.7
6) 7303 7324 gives 3.4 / 11.4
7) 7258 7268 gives 1.4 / 11.6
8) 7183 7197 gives 1.6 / 11.9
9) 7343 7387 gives 1.0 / 13.3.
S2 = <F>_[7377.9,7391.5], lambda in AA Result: 13.1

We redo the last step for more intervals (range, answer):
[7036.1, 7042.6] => 13.6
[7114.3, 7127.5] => 12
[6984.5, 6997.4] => 13.2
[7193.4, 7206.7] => 11.5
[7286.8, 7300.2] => 12.1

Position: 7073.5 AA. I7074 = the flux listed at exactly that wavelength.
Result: 11.23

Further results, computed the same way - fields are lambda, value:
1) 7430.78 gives 12.66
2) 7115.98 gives 11.36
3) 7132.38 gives 11.77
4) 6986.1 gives 13.16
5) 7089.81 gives 12.53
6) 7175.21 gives 12.34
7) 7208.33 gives 11.26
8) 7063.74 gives 12.51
